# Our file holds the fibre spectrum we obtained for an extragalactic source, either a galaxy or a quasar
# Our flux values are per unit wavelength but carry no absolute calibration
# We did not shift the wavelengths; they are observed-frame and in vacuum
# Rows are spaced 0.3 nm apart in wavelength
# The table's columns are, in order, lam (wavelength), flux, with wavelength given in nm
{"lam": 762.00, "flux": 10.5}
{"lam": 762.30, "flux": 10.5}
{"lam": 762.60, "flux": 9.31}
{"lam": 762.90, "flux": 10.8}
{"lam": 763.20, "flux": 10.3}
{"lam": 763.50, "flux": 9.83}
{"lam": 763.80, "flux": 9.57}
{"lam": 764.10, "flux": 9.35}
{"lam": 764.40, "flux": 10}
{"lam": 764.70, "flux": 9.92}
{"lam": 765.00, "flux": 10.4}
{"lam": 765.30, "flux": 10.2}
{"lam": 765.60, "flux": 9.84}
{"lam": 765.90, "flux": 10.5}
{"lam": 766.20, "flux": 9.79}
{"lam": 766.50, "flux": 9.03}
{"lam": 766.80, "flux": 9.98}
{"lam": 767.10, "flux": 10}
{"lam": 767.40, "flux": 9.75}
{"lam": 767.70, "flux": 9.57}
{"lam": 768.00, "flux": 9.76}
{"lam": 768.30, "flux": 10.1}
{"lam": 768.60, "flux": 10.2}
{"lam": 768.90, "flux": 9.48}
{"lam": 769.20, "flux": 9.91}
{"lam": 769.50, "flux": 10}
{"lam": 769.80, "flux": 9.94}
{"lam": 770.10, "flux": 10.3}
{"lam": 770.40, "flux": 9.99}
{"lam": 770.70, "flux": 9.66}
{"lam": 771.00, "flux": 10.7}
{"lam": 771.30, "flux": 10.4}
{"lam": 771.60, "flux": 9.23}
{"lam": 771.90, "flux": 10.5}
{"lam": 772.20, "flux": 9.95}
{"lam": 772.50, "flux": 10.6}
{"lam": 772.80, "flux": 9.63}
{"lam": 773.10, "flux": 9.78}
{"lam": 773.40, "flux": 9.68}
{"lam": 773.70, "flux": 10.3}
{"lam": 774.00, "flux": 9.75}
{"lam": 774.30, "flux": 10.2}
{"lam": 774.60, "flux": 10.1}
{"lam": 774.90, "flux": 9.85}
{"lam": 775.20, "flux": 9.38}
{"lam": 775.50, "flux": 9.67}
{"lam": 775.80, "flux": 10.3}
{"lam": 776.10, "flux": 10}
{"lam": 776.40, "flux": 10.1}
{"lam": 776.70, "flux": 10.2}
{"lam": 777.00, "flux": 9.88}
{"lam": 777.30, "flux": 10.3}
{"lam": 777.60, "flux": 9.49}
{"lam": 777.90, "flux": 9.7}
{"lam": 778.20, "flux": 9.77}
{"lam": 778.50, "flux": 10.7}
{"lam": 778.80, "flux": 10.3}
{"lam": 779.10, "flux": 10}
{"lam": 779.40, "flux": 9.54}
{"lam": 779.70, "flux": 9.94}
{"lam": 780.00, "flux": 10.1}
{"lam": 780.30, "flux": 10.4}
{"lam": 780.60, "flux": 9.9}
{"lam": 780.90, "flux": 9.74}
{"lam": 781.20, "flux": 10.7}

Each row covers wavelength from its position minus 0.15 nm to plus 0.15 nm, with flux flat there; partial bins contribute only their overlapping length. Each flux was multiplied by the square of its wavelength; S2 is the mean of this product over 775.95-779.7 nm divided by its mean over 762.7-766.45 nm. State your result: 1.03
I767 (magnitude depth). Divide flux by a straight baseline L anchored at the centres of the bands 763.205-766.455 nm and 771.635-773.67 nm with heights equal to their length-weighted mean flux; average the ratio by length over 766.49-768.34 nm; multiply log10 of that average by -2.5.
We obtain 0.019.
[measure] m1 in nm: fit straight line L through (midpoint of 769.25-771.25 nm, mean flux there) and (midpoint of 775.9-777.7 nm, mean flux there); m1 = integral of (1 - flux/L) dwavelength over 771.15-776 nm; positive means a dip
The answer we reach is 0.05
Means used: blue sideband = 10.1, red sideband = 10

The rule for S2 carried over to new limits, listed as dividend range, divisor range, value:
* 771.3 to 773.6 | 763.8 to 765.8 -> 1.02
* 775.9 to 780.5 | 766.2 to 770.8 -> 1.04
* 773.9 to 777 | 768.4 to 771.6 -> 1.01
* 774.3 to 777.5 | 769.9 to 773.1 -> 1.00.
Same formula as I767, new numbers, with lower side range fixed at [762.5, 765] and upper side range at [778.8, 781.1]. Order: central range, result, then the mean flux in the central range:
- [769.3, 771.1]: -0.014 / 10.1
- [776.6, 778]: 0.007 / 9.91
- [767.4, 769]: 0.013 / 9.83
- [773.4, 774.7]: -0.008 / 10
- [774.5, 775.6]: 0.025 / 9.74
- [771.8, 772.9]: -0.024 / 10.2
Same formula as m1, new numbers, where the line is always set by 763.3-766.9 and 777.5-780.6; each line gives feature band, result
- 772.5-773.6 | 0.011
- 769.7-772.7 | -0.059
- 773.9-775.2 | 0.005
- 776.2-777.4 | -0.016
